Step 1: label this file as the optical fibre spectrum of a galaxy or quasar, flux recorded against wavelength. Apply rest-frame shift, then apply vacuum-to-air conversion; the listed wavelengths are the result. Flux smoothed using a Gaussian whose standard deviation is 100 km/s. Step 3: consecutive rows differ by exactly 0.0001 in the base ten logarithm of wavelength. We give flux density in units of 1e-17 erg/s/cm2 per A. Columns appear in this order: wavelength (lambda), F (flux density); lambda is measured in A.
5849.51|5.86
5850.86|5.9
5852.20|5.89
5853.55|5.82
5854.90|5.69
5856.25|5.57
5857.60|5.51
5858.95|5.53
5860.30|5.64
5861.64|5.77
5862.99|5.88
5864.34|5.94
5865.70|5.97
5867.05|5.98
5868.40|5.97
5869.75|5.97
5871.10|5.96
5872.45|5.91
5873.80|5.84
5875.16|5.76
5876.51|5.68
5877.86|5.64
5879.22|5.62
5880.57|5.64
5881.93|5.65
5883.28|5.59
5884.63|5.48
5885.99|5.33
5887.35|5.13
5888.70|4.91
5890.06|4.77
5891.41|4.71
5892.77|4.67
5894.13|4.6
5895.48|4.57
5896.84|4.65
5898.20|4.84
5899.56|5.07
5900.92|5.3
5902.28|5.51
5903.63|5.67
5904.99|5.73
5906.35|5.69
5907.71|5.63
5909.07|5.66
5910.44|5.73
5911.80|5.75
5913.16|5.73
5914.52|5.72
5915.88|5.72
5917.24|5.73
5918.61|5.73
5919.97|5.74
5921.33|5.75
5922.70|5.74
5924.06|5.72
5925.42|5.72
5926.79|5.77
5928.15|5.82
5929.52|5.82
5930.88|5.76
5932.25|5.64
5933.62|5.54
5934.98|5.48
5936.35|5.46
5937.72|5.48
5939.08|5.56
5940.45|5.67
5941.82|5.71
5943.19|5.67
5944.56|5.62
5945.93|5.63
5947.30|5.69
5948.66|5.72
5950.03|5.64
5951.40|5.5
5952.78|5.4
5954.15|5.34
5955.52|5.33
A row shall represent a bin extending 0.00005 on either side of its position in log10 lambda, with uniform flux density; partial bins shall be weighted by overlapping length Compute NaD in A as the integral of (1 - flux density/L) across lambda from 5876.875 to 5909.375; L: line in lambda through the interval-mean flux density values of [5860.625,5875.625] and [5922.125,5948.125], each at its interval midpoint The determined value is 3.1 A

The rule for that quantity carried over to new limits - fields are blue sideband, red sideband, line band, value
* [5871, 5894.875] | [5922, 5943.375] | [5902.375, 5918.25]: -0.49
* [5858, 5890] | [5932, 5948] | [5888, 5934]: 1.49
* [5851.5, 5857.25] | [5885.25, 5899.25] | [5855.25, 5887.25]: -2.40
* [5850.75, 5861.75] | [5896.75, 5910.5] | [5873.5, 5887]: -0.12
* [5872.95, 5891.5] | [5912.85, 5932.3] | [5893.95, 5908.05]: 0.92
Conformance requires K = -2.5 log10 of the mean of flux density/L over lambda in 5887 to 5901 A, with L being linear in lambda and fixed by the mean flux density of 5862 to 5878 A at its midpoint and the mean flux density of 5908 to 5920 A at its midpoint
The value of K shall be 0.20 mag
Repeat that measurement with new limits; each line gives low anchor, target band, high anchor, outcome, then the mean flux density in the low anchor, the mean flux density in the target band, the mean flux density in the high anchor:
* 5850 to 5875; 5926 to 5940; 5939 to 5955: -0.001 mag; 5.82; 5.63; 5.59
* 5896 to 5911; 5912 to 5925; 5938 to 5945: -0.048 mag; 5.39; 5.74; 5.64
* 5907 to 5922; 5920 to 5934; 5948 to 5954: -0.015 mag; 5.72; 5.73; 5.54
